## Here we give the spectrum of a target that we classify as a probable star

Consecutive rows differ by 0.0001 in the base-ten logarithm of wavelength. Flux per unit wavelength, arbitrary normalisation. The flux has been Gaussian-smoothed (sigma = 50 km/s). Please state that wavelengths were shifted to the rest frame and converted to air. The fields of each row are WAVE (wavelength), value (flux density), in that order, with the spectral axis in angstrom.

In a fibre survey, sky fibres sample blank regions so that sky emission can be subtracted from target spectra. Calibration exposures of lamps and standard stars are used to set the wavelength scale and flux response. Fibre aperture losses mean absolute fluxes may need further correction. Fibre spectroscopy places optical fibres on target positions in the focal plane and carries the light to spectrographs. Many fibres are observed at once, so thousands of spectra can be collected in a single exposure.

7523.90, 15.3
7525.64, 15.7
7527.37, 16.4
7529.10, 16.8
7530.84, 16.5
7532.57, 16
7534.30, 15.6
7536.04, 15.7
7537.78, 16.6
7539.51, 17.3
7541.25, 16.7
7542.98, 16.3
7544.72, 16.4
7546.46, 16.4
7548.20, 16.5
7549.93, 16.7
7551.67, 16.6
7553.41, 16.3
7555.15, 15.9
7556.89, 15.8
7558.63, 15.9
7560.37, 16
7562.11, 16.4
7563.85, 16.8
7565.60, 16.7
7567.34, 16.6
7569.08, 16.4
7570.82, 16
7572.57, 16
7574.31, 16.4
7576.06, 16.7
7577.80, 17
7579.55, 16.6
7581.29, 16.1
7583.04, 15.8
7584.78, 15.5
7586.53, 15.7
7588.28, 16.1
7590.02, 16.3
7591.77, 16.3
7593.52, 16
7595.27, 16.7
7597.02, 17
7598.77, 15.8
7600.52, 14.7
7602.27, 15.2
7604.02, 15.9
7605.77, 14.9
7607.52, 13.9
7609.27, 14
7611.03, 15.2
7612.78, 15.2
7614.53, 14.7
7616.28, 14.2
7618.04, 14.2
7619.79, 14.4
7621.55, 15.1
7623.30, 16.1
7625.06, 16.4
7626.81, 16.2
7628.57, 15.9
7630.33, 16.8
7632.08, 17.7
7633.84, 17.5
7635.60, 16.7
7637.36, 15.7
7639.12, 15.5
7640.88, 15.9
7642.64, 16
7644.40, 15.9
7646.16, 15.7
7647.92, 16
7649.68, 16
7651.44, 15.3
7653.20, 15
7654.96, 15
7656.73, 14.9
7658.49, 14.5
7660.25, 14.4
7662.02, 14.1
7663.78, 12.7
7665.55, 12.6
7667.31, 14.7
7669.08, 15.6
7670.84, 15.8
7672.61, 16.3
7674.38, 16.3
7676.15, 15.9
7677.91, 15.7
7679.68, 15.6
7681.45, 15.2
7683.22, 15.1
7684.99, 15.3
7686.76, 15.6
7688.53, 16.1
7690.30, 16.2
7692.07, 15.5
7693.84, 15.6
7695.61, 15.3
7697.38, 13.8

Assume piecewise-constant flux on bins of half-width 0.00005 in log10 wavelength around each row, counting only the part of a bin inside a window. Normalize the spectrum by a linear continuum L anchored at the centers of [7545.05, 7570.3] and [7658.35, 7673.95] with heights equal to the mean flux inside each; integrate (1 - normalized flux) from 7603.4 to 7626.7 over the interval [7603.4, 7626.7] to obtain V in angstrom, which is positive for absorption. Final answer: 0.7 angstrom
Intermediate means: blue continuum 16.4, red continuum 14.6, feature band 15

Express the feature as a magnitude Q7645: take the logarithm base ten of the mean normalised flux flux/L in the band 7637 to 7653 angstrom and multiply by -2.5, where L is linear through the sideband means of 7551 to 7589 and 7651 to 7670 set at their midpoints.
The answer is -0.07 mag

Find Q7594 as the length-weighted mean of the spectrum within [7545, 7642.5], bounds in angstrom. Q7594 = 15.9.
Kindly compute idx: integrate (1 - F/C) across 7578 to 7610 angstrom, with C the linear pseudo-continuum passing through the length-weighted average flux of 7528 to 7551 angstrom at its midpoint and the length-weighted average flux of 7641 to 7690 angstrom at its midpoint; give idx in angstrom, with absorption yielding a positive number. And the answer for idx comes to 0.4 angstrom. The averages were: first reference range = 16.4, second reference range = 15.3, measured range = 15.7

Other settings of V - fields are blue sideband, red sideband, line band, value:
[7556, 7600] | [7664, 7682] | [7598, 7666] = 1.7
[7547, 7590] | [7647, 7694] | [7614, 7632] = 0.2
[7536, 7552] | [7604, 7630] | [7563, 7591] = -0.7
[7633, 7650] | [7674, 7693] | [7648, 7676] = 1.7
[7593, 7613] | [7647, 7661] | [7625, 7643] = -1.4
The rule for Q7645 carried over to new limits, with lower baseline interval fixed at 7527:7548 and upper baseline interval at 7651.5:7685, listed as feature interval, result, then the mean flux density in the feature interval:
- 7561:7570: -0.032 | 16.6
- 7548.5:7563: -0.002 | 16.2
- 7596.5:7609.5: 0.035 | 15.2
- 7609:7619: 0.069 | 14.6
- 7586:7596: -0.025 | 16.2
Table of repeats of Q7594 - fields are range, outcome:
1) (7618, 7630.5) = 15.7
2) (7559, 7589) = 16.3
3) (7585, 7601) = 16.1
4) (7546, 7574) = 16.3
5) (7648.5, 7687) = 15.1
